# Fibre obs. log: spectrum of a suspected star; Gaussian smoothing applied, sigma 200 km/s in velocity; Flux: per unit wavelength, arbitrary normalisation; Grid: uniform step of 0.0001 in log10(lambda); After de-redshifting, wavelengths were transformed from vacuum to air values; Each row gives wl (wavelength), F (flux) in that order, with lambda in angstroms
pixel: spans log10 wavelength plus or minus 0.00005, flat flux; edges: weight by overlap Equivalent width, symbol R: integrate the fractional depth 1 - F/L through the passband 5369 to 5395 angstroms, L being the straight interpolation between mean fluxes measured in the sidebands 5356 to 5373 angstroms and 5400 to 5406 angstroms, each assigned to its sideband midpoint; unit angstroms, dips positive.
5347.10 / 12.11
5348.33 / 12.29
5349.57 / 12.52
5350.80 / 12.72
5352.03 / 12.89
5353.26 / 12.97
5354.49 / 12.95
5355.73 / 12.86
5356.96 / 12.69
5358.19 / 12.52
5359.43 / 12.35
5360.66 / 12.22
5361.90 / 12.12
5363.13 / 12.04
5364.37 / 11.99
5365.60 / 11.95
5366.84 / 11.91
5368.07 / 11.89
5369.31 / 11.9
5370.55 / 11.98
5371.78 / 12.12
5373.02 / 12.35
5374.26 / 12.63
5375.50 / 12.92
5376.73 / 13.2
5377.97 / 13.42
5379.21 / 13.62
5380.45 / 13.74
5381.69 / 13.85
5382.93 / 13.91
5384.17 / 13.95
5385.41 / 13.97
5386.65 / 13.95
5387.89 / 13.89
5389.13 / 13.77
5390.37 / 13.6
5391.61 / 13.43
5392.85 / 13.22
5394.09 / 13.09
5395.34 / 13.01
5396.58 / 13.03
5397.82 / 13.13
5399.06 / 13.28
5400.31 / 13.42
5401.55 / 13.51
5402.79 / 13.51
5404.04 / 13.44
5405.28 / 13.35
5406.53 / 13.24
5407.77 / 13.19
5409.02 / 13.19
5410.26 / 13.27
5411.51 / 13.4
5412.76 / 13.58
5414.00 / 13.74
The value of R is -1.1 angstroms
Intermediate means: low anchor 12.2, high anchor 13.4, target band 13.3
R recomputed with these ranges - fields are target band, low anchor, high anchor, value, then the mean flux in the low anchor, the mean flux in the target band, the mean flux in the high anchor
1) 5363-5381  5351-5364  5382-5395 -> 0.8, 12.6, 12.5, 13.7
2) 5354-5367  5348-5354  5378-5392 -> 0.7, 12.7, 12.3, 13.8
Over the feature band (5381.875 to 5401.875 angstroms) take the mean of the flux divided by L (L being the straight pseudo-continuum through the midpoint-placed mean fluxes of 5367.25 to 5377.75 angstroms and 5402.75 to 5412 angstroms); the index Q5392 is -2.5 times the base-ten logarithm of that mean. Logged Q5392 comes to -0.05 mag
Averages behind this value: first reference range 12.4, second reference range 13.3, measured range 13.5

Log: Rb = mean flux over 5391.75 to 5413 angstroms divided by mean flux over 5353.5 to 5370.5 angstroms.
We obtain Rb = 1.08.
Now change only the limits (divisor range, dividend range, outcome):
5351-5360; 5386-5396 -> 1.06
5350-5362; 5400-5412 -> 1.06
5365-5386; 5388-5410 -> 1.03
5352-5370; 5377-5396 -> 1.10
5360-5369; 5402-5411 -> 1.11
